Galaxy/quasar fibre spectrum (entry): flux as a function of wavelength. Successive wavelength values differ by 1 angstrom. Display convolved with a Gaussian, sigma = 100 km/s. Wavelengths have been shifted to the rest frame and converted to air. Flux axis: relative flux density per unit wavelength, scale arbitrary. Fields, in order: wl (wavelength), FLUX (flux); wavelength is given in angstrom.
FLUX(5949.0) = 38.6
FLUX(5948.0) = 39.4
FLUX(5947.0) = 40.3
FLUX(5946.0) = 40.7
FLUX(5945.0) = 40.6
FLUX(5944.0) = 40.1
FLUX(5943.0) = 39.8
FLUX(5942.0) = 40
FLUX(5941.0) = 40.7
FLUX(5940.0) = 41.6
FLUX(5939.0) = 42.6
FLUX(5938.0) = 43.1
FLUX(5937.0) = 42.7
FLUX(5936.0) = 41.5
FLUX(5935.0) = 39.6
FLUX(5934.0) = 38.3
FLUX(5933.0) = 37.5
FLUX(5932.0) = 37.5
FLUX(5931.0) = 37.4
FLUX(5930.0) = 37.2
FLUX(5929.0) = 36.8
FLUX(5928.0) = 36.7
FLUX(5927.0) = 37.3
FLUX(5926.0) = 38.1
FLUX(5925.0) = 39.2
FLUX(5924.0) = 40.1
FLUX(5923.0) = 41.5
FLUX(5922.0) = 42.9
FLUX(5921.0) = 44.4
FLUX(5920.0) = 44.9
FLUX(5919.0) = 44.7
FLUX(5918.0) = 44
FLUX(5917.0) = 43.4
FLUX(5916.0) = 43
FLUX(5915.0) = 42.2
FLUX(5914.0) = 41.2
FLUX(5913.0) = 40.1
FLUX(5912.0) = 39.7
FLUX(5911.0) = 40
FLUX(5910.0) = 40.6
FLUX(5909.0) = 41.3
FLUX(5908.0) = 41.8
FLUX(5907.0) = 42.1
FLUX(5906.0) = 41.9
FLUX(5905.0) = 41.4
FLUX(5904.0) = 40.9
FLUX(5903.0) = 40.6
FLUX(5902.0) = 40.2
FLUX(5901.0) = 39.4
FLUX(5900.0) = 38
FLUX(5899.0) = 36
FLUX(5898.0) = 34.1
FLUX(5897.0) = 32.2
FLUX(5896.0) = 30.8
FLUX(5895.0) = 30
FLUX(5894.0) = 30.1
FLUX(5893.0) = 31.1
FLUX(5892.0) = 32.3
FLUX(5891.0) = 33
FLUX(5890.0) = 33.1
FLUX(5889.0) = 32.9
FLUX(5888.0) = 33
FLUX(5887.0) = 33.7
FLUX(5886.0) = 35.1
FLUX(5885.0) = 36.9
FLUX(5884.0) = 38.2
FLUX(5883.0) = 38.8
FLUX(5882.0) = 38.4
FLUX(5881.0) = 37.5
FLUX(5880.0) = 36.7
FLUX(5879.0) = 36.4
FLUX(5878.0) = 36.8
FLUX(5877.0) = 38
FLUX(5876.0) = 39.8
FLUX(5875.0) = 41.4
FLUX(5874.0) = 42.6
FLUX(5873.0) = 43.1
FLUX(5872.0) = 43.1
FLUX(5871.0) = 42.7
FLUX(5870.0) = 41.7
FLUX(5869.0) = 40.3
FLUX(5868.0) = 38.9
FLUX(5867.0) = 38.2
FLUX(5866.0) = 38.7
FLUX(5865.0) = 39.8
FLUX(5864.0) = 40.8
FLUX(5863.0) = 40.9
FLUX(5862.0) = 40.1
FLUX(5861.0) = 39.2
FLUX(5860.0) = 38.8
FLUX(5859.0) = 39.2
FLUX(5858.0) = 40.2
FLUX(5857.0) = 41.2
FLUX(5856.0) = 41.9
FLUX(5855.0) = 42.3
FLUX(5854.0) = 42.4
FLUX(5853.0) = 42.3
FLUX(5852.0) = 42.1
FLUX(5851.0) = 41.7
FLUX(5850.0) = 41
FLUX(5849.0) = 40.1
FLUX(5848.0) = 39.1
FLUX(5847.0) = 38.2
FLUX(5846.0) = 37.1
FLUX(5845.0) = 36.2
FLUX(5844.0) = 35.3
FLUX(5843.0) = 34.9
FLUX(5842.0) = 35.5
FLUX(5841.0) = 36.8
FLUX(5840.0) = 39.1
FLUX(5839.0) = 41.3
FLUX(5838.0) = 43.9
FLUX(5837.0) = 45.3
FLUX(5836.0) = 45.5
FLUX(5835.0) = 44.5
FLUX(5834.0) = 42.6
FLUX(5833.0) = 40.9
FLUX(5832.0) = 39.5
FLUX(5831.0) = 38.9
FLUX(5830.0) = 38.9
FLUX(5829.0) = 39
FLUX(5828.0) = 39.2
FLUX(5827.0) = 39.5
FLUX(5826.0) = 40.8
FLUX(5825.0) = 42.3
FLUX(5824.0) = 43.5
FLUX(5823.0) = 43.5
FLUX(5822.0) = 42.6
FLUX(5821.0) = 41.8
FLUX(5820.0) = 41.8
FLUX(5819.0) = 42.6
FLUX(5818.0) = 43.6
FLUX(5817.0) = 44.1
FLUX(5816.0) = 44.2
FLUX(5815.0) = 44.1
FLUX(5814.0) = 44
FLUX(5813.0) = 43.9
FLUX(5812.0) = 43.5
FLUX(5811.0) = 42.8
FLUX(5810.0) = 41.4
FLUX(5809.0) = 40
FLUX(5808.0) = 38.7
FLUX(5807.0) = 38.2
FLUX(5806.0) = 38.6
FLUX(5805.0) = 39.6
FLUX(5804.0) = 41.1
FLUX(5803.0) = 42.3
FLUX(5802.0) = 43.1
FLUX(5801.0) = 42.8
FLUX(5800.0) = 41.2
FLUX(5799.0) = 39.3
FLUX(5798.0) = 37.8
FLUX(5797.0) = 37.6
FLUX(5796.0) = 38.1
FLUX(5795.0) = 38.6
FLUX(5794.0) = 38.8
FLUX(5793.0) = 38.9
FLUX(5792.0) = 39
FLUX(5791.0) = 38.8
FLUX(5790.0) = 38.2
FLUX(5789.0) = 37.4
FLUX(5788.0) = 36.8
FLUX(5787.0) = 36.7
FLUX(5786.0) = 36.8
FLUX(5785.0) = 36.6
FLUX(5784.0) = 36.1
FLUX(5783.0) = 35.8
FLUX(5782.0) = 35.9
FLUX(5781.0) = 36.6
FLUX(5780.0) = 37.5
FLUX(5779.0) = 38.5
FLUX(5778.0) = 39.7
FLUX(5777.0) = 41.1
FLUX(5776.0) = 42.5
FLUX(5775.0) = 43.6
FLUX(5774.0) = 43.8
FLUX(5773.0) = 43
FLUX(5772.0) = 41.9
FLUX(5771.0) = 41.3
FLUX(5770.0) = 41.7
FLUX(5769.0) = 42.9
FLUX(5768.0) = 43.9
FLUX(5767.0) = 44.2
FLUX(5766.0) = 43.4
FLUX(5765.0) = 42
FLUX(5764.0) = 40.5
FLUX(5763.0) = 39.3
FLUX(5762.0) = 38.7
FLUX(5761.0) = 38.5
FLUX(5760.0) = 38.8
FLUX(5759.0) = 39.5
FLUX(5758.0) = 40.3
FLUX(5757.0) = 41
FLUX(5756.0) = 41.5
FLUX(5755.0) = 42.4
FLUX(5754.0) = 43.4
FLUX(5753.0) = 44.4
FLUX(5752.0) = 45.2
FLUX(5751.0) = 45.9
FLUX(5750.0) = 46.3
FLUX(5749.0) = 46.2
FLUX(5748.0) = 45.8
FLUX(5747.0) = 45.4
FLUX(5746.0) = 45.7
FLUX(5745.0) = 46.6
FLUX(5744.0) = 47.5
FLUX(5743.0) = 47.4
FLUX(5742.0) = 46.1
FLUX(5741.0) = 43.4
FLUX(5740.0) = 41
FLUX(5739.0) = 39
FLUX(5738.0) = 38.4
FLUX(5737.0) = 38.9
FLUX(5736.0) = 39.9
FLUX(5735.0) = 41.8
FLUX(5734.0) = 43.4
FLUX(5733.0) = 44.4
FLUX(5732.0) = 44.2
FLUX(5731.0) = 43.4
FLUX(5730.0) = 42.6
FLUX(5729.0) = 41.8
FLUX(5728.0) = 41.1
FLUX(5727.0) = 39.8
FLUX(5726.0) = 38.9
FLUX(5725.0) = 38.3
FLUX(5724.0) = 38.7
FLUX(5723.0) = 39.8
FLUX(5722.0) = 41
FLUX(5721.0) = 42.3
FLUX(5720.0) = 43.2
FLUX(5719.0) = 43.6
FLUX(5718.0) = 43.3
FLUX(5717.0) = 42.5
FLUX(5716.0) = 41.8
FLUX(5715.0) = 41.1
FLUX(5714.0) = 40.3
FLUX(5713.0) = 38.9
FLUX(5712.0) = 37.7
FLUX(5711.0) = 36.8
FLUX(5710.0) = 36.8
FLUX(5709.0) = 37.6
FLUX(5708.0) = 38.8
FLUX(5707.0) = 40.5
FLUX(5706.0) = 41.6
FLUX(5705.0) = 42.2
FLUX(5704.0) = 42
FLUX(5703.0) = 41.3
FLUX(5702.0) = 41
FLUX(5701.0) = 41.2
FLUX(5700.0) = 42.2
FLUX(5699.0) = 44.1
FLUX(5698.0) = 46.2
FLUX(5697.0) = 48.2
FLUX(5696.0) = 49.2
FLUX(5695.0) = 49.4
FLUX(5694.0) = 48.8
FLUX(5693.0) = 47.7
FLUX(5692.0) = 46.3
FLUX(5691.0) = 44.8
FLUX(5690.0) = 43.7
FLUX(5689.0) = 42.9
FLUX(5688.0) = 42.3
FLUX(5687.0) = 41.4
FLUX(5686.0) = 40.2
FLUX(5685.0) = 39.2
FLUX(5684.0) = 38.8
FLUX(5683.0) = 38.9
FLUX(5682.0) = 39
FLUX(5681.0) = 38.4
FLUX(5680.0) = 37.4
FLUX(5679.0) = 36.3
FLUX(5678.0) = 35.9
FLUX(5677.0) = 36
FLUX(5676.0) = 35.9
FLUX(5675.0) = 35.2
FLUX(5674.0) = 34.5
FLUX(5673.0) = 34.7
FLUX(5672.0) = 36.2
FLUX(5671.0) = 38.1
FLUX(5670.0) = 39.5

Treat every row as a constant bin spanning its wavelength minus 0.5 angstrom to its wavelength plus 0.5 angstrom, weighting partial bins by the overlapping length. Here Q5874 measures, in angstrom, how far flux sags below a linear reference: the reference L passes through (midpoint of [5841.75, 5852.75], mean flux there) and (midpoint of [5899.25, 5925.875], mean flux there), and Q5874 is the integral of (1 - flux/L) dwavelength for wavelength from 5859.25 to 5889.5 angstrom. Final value 0.69 angstrom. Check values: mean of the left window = 38.4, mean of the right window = 41.4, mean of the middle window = 38.8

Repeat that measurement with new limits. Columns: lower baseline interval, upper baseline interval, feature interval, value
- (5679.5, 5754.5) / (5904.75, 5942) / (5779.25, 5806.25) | 2.1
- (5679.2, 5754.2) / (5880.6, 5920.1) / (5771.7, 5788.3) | 0.7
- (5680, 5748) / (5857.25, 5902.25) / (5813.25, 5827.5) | -1.3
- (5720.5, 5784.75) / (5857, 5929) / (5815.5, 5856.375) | -0.9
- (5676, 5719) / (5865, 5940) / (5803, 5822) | -0.9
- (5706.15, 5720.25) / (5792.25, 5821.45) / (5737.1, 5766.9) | -1.7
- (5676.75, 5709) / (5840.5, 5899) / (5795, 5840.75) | -2.8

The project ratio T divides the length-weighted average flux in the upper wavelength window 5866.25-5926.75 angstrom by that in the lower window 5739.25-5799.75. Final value 0.9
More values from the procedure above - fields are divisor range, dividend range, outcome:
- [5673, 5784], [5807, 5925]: 0.96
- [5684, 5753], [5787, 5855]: 0.95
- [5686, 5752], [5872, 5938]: 0.90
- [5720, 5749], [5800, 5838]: 0.99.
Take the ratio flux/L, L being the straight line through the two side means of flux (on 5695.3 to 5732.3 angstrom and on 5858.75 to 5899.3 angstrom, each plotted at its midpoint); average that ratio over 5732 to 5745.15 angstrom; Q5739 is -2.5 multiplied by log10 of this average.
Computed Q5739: -0.05 mag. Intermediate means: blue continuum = 41.5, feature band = 42.9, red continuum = 37.2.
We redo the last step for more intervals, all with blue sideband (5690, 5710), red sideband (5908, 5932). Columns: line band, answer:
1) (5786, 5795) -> 0.12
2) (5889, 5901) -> 0.23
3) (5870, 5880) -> 0.03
